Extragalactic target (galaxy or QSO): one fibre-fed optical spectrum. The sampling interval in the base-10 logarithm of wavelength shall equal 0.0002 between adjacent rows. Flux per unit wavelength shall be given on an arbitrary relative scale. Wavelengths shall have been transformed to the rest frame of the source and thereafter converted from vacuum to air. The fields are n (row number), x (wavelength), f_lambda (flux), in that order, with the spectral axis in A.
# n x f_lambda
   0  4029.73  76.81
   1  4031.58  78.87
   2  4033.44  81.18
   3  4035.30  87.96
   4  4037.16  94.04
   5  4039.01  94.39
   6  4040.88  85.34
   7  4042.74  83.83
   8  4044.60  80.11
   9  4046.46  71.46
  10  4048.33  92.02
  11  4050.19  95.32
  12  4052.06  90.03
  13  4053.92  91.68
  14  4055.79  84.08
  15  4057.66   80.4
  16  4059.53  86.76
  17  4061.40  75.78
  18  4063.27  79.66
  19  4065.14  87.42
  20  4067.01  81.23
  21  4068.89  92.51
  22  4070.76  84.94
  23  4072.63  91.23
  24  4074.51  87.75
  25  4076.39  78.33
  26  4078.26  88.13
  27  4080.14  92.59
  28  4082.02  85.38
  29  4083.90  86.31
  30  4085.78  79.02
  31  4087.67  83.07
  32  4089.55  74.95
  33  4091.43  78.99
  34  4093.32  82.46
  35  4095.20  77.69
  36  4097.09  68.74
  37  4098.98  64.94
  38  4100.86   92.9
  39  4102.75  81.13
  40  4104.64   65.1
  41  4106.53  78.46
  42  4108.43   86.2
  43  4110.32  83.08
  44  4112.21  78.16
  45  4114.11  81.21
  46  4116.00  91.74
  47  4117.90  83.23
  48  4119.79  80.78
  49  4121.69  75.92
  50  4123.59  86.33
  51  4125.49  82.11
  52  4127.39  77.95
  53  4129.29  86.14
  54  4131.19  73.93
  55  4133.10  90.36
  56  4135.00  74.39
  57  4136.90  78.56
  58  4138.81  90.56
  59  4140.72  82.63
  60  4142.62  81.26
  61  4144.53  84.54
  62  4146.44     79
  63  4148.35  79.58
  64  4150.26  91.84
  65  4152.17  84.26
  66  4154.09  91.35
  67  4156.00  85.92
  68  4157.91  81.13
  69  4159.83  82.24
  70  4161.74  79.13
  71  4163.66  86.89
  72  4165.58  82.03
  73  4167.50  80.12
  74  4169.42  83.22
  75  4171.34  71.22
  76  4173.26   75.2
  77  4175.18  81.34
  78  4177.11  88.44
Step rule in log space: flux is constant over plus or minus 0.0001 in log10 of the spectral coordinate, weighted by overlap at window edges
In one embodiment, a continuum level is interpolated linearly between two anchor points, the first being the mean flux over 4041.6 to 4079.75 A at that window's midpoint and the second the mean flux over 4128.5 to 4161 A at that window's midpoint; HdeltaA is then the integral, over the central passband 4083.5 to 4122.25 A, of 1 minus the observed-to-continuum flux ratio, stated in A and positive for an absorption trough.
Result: 2.1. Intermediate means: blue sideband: 85.3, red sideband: 83.4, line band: 79.7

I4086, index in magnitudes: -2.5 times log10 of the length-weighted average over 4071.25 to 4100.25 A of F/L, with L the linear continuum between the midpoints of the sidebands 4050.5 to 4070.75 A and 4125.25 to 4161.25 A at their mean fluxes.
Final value 0.04 mag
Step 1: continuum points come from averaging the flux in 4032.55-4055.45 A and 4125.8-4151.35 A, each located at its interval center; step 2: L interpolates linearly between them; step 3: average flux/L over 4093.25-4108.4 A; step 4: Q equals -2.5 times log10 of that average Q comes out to 0.10 mag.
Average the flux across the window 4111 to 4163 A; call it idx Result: 82.8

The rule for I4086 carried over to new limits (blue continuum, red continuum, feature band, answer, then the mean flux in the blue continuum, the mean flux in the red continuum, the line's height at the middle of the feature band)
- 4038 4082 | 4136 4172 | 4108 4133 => 0.023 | 85.9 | 83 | 84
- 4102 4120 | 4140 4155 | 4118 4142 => 0.013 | 80.9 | 84.3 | 82.7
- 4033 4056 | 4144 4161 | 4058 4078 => 0.026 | 87.3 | 84.4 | 86.6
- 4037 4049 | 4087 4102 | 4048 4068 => -0.033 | 85.2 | 78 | 83.1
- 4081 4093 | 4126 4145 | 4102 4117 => 0.014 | 81.4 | 82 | 81.7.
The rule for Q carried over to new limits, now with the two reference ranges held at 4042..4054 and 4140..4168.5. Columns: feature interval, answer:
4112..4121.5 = 0.02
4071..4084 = -0.02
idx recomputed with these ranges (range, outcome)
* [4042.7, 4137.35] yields 82.4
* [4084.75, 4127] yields 79.8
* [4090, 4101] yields 76.4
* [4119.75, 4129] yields 81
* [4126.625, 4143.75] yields 81.8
